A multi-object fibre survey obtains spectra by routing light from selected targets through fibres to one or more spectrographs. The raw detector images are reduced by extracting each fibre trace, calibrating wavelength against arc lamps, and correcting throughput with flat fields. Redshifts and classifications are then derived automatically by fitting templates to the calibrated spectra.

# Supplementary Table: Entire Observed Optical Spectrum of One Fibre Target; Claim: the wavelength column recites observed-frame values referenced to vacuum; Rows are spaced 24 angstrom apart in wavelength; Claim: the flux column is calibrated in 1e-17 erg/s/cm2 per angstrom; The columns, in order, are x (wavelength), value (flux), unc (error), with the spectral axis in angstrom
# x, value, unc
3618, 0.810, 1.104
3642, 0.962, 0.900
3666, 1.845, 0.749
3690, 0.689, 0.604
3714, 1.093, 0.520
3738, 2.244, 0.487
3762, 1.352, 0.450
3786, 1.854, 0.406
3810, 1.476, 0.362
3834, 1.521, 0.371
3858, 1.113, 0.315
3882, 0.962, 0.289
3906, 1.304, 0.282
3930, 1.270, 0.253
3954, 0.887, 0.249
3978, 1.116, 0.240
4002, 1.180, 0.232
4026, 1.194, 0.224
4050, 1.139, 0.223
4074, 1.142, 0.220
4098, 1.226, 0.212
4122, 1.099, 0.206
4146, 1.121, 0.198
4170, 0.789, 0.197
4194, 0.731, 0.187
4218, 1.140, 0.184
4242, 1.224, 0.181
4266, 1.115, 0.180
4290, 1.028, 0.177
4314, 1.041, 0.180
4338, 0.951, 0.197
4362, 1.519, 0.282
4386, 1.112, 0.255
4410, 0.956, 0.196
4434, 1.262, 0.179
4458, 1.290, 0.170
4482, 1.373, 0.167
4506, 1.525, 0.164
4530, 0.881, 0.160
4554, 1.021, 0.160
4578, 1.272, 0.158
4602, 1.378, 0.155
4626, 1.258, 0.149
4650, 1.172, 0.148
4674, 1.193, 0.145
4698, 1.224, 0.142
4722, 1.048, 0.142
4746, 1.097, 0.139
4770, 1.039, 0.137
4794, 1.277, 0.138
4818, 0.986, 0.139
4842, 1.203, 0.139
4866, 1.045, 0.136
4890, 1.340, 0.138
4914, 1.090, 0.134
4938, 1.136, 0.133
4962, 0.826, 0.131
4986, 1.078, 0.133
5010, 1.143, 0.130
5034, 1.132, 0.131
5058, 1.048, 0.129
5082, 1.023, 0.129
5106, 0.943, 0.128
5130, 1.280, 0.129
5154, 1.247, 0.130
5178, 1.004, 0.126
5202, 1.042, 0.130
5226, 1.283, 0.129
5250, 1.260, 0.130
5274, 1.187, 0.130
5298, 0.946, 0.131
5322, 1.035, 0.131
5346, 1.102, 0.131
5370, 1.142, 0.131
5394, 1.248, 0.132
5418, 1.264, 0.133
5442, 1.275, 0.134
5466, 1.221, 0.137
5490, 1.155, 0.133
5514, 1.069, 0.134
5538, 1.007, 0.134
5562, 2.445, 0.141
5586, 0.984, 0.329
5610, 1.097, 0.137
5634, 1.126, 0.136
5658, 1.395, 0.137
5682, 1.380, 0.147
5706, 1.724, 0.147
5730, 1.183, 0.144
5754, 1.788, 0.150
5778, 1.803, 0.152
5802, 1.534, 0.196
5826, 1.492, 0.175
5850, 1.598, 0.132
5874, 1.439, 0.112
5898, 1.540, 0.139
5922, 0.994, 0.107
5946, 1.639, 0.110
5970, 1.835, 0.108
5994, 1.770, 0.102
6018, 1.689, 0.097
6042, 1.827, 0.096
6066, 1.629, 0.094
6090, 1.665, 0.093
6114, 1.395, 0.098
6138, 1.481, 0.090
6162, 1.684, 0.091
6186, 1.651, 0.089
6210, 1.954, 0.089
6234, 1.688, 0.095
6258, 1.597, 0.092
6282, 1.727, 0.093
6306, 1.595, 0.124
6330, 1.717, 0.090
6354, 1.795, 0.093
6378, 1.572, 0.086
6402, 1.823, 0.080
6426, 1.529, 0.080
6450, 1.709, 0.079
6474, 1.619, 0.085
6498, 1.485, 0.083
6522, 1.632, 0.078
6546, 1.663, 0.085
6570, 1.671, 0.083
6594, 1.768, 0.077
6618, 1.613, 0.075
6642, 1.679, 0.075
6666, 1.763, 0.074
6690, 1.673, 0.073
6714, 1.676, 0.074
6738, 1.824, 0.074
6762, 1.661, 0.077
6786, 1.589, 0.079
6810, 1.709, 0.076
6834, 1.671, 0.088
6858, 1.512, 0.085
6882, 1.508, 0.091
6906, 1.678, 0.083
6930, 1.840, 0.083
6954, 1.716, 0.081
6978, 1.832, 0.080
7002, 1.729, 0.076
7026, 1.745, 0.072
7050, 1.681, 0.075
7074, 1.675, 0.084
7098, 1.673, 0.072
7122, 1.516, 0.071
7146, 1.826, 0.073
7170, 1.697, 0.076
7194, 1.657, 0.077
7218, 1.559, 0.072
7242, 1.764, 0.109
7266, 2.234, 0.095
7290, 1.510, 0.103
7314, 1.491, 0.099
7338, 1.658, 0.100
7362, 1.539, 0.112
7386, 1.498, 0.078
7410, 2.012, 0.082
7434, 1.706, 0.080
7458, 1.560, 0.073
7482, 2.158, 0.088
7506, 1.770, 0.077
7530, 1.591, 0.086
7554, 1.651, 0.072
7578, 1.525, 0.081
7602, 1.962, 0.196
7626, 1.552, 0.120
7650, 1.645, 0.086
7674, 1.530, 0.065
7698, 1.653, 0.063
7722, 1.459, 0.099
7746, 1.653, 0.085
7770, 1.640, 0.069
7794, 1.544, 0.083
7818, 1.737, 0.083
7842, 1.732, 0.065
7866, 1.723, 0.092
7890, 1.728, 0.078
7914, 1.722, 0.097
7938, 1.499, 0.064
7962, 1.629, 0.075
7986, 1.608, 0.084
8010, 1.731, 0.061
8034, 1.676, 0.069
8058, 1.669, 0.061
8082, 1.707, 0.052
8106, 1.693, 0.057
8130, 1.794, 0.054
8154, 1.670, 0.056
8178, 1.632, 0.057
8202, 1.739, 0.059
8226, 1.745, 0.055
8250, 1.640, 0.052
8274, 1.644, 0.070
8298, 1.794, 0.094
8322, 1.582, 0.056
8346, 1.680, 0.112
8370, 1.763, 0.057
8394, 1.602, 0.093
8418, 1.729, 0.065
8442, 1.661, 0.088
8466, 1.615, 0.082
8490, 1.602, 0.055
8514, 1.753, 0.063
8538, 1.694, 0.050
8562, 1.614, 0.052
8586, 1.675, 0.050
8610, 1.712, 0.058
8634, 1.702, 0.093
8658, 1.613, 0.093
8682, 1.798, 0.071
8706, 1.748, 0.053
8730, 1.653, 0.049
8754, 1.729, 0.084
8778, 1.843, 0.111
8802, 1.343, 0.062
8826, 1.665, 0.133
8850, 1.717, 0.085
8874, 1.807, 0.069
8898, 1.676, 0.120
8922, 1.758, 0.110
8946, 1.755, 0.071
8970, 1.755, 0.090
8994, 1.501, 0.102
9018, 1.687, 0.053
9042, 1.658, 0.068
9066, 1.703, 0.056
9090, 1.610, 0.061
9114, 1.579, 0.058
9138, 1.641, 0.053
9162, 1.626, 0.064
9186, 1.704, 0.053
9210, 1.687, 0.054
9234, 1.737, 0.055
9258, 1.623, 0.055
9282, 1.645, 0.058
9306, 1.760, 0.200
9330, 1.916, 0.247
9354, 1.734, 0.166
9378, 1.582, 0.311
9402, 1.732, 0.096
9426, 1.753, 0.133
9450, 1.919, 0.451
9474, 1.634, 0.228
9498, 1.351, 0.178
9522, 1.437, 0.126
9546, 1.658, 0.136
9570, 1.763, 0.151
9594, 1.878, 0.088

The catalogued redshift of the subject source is 0.49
